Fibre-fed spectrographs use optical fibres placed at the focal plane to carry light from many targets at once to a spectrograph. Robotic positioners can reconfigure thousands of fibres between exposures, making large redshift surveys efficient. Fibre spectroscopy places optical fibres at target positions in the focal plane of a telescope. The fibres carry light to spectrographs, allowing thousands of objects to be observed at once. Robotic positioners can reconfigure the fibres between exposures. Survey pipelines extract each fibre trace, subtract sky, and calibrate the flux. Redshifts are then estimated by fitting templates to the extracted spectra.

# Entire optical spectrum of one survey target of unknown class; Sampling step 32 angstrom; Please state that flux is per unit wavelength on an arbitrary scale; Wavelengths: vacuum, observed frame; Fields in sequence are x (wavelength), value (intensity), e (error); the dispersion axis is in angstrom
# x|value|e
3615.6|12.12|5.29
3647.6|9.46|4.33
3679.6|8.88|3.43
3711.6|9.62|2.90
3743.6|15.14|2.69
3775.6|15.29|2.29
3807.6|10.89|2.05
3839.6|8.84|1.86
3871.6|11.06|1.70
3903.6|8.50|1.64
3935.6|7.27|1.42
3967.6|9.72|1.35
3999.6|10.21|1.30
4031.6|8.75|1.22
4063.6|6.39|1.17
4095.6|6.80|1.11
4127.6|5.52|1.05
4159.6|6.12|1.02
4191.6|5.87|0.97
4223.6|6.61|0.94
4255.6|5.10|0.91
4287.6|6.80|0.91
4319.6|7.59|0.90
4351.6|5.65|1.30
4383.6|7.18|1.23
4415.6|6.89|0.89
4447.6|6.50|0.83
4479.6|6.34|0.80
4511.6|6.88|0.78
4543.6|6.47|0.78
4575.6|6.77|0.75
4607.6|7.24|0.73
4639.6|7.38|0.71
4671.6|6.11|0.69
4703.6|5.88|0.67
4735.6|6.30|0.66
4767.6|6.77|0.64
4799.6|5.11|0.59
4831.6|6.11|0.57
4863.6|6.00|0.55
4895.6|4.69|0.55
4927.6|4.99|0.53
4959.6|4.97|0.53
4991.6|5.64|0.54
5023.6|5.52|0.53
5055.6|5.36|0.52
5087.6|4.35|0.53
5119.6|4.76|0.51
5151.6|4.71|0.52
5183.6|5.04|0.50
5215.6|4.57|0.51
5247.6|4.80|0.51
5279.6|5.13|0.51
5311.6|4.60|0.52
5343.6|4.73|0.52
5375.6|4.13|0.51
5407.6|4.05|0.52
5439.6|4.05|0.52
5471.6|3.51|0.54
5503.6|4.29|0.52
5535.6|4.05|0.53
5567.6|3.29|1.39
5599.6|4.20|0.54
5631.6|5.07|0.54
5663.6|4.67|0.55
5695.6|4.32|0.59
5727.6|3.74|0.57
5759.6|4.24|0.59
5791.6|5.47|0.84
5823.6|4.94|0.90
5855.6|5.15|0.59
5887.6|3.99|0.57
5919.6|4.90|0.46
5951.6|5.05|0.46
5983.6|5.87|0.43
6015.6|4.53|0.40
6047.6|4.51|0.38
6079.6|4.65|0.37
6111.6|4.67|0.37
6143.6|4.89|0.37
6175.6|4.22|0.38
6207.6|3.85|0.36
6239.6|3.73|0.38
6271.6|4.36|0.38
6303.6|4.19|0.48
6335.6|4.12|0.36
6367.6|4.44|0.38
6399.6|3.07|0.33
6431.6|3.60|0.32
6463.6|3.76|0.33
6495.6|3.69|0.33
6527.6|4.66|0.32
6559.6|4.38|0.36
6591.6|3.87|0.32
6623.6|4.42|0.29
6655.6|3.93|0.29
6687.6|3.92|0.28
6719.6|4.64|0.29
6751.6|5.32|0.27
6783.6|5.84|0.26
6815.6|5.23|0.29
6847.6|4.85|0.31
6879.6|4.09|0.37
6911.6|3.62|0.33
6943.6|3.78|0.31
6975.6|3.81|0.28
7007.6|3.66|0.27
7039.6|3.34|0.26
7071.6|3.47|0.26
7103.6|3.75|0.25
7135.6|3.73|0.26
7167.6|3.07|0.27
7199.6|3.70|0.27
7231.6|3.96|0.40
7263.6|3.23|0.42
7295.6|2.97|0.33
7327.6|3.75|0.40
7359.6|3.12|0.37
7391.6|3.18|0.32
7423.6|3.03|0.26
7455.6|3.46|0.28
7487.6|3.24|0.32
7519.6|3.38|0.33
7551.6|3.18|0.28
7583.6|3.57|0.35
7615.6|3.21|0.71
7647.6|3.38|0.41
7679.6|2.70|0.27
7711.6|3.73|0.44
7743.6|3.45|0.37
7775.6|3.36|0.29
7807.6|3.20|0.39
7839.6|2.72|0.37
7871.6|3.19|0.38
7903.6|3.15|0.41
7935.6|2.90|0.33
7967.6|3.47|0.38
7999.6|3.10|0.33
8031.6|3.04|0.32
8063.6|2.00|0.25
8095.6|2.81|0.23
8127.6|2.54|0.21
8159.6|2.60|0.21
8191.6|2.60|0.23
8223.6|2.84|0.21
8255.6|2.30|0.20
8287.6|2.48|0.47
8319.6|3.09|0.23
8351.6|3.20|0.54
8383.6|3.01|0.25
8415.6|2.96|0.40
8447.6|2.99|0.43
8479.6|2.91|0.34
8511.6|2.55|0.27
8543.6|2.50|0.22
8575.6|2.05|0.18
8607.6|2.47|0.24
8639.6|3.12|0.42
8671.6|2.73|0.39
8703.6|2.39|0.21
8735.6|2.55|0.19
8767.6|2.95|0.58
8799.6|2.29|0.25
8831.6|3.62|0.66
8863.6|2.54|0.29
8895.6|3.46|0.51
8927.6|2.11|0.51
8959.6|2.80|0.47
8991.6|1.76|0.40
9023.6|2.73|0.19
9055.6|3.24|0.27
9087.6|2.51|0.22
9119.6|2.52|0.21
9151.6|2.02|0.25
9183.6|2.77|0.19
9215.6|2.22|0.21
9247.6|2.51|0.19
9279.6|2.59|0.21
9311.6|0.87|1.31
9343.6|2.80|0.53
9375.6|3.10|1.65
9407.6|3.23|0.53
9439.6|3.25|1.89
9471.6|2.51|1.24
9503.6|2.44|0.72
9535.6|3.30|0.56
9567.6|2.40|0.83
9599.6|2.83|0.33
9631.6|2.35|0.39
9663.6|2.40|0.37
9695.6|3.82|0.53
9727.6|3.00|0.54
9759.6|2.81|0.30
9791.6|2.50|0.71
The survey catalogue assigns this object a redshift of 1.43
